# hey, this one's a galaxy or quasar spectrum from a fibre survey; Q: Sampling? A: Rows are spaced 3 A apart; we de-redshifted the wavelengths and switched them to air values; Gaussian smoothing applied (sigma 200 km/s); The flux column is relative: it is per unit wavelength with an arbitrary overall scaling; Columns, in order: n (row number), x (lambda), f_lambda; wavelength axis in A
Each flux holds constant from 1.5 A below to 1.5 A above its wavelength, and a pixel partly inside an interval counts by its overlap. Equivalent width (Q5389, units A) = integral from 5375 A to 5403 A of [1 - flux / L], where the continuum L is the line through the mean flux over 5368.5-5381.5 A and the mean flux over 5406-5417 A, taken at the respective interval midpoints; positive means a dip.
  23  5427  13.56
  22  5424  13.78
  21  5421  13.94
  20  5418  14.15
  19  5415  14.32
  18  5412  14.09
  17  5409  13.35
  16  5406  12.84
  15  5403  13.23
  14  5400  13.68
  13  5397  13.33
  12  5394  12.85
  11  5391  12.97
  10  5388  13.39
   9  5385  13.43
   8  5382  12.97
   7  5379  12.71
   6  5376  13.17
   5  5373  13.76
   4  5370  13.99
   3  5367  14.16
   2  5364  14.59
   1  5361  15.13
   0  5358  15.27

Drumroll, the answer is 0.7 A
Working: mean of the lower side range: 13.4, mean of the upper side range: 13.8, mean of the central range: 13.2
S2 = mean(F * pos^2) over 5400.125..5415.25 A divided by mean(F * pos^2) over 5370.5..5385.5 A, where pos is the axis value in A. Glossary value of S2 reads 1.03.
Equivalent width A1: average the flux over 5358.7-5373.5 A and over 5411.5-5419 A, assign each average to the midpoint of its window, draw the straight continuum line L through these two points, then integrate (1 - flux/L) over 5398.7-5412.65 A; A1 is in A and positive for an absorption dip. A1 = 0.8 A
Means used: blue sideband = 14.4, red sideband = 14.2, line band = 13.4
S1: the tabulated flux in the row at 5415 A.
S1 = 14.32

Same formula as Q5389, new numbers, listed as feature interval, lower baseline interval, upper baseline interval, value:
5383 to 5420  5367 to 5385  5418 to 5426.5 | 0.5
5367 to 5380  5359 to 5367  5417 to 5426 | 1.0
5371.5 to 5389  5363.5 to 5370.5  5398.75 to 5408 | 0.8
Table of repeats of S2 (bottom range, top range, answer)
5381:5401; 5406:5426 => 1.06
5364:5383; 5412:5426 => 1.05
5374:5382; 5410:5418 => 1.10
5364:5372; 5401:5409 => 0.94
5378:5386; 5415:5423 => 1.10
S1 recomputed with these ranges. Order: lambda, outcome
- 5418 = 14.15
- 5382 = 12.97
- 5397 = 13.33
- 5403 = 13.23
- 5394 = 12.85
